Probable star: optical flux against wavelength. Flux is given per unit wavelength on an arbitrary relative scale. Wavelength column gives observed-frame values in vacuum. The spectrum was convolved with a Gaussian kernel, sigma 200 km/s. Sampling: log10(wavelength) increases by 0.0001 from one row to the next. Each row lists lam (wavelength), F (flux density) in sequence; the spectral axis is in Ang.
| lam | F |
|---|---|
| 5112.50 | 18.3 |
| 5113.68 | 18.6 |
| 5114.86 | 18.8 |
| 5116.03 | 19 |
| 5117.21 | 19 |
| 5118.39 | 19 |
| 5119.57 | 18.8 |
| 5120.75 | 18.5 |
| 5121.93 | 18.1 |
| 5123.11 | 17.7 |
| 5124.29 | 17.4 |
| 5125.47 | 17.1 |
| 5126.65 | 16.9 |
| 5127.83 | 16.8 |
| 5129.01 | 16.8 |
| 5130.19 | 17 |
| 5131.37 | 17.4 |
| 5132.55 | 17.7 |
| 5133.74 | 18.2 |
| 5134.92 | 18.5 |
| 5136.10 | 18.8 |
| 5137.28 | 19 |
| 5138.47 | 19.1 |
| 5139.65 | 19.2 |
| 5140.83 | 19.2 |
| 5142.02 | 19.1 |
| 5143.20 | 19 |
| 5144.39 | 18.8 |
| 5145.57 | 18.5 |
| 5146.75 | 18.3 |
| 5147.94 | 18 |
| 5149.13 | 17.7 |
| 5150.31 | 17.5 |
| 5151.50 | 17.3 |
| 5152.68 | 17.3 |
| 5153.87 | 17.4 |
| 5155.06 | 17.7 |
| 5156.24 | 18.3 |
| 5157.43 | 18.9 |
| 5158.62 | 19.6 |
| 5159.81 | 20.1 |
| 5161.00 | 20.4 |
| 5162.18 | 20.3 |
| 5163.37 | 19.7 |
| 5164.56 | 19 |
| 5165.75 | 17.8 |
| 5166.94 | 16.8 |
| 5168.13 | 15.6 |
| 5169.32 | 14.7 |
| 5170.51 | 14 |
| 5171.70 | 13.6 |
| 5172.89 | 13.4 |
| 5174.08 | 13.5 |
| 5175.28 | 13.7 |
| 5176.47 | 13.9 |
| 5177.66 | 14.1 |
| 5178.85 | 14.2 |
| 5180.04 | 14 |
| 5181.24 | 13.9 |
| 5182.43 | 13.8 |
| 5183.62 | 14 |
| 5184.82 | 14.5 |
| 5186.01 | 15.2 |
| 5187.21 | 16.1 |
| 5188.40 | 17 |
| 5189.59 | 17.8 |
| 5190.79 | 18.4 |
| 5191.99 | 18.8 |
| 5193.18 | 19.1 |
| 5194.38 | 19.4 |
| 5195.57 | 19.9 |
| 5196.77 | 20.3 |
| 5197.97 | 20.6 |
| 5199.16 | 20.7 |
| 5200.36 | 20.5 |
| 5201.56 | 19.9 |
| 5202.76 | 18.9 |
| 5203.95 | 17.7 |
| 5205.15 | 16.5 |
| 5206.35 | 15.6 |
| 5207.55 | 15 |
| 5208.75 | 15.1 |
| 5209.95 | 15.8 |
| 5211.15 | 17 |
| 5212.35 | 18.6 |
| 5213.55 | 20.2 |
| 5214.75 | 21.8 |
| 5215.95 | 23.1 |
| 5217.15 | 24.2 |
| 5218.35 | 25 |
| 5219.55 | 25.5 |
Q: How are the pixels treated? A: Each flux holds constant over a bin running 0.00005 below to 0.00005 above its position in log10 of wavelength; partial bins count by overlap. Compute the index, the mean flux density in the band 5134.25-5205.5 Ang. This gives 17.5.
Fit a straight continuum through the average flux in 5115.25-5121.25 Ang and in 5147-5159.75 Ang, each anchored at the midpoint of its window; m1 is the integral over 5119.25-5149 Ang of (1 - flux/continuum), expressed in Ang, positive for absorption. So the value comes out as 0.57 Ang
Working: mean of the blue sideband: 18.9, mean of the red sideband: 18.1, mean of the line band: 18.1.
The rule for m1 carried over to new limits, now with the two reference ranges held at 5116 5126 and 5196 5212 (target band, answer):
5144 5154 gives 0.2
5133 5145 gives -0.5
